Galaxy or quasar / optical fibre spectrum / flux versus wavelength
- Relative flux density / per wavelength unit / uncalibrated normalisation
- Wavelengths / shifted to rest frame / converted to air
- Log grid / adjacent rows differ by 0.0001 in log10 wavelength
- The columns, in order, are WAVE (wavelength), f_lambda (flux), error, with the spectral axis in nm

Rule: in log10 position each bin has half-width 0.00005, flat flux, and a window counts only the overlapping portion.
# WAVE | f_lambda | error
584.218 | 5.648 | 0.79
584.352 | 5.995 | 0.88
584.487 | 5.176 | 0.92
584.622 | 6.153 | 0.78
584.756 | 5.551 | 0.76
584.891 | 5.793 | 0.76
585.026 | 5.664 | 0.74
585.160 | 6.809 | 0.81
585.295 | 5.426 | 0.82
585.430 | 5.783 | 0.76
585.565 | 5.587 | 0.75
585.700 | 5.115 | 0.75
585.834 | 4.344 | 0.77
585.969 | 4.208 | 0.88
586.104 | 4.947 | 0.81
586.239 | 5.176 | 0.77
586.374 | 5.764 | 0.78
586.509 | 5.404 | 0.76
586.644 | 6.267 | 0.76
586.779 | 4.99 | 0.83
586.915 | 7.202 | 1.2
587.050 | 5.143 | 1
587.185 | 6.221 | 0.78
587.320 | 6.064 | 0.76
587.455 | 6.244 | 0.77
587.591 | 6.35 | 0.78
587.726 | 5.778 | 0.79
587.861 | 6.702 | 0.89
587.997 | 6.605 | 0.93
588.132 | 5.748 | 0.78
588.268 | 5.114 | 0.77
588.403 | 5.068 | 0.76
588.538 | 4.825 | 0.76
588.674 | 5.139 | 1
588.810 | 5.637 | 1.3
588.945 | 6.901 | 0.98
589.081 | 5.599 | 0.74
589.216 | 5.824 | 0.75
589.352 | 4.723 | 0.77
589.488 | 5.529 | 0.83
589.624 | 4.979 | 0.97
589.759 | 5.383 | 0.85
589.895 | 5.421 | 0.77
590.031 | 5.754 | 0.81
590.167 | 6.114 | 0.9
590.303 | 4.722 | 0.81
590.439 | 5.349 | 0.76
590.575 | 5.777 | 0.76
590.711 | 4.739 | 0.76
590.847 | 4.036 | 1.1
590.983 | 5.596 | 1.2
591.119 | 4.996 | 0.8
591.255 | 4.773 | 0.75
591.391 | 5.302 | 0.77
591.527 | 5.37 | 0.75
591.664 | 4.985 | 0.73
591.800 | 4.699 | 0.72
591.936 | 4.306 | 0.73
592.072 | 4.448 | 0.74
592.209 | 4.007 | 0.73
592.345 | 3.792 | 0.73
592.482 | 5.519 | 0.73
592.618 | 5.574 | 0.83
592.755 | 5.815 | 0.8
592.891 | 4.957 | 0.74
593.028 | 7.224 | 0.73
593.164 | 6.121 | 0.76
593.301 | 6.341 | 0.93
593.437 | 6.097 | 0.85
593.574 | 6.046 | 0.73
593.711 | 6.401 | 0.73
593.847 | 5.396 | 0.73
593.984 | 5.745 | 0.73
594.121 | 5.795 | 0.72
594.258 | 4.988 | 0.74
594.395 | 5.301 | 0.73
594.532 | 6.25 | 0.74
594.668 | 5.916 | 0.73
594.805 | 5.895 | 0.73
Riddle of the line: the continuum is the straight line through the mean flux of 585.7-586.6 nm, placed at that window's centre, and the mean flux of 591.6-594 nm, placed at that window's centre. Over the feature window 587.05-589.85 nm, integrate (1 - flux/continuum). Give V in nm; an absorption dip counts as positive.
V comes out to -0.30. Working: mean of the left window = 5.02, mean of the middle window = 5.71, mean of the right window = 5.41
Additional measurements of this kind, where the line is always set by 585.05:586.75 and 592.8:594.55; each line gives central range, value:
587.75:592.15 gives 0.26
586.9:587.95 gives -0.13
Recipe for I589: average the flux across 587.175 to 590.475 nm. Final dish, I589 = 5.66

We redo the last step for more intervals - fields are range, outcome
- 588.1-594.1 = 5.36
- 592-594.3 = 5.55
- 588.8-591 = 5.41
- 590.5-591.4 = 5.02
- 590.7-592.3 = 4.76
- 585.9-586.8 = 5.26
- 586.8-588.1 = 6.2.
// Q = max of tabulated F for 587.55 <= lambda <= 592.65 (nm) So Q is 6.901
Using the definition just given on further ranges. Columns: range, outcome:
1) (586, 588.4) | 7.202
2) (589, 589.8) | 5.824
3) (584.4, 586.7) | 6.809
